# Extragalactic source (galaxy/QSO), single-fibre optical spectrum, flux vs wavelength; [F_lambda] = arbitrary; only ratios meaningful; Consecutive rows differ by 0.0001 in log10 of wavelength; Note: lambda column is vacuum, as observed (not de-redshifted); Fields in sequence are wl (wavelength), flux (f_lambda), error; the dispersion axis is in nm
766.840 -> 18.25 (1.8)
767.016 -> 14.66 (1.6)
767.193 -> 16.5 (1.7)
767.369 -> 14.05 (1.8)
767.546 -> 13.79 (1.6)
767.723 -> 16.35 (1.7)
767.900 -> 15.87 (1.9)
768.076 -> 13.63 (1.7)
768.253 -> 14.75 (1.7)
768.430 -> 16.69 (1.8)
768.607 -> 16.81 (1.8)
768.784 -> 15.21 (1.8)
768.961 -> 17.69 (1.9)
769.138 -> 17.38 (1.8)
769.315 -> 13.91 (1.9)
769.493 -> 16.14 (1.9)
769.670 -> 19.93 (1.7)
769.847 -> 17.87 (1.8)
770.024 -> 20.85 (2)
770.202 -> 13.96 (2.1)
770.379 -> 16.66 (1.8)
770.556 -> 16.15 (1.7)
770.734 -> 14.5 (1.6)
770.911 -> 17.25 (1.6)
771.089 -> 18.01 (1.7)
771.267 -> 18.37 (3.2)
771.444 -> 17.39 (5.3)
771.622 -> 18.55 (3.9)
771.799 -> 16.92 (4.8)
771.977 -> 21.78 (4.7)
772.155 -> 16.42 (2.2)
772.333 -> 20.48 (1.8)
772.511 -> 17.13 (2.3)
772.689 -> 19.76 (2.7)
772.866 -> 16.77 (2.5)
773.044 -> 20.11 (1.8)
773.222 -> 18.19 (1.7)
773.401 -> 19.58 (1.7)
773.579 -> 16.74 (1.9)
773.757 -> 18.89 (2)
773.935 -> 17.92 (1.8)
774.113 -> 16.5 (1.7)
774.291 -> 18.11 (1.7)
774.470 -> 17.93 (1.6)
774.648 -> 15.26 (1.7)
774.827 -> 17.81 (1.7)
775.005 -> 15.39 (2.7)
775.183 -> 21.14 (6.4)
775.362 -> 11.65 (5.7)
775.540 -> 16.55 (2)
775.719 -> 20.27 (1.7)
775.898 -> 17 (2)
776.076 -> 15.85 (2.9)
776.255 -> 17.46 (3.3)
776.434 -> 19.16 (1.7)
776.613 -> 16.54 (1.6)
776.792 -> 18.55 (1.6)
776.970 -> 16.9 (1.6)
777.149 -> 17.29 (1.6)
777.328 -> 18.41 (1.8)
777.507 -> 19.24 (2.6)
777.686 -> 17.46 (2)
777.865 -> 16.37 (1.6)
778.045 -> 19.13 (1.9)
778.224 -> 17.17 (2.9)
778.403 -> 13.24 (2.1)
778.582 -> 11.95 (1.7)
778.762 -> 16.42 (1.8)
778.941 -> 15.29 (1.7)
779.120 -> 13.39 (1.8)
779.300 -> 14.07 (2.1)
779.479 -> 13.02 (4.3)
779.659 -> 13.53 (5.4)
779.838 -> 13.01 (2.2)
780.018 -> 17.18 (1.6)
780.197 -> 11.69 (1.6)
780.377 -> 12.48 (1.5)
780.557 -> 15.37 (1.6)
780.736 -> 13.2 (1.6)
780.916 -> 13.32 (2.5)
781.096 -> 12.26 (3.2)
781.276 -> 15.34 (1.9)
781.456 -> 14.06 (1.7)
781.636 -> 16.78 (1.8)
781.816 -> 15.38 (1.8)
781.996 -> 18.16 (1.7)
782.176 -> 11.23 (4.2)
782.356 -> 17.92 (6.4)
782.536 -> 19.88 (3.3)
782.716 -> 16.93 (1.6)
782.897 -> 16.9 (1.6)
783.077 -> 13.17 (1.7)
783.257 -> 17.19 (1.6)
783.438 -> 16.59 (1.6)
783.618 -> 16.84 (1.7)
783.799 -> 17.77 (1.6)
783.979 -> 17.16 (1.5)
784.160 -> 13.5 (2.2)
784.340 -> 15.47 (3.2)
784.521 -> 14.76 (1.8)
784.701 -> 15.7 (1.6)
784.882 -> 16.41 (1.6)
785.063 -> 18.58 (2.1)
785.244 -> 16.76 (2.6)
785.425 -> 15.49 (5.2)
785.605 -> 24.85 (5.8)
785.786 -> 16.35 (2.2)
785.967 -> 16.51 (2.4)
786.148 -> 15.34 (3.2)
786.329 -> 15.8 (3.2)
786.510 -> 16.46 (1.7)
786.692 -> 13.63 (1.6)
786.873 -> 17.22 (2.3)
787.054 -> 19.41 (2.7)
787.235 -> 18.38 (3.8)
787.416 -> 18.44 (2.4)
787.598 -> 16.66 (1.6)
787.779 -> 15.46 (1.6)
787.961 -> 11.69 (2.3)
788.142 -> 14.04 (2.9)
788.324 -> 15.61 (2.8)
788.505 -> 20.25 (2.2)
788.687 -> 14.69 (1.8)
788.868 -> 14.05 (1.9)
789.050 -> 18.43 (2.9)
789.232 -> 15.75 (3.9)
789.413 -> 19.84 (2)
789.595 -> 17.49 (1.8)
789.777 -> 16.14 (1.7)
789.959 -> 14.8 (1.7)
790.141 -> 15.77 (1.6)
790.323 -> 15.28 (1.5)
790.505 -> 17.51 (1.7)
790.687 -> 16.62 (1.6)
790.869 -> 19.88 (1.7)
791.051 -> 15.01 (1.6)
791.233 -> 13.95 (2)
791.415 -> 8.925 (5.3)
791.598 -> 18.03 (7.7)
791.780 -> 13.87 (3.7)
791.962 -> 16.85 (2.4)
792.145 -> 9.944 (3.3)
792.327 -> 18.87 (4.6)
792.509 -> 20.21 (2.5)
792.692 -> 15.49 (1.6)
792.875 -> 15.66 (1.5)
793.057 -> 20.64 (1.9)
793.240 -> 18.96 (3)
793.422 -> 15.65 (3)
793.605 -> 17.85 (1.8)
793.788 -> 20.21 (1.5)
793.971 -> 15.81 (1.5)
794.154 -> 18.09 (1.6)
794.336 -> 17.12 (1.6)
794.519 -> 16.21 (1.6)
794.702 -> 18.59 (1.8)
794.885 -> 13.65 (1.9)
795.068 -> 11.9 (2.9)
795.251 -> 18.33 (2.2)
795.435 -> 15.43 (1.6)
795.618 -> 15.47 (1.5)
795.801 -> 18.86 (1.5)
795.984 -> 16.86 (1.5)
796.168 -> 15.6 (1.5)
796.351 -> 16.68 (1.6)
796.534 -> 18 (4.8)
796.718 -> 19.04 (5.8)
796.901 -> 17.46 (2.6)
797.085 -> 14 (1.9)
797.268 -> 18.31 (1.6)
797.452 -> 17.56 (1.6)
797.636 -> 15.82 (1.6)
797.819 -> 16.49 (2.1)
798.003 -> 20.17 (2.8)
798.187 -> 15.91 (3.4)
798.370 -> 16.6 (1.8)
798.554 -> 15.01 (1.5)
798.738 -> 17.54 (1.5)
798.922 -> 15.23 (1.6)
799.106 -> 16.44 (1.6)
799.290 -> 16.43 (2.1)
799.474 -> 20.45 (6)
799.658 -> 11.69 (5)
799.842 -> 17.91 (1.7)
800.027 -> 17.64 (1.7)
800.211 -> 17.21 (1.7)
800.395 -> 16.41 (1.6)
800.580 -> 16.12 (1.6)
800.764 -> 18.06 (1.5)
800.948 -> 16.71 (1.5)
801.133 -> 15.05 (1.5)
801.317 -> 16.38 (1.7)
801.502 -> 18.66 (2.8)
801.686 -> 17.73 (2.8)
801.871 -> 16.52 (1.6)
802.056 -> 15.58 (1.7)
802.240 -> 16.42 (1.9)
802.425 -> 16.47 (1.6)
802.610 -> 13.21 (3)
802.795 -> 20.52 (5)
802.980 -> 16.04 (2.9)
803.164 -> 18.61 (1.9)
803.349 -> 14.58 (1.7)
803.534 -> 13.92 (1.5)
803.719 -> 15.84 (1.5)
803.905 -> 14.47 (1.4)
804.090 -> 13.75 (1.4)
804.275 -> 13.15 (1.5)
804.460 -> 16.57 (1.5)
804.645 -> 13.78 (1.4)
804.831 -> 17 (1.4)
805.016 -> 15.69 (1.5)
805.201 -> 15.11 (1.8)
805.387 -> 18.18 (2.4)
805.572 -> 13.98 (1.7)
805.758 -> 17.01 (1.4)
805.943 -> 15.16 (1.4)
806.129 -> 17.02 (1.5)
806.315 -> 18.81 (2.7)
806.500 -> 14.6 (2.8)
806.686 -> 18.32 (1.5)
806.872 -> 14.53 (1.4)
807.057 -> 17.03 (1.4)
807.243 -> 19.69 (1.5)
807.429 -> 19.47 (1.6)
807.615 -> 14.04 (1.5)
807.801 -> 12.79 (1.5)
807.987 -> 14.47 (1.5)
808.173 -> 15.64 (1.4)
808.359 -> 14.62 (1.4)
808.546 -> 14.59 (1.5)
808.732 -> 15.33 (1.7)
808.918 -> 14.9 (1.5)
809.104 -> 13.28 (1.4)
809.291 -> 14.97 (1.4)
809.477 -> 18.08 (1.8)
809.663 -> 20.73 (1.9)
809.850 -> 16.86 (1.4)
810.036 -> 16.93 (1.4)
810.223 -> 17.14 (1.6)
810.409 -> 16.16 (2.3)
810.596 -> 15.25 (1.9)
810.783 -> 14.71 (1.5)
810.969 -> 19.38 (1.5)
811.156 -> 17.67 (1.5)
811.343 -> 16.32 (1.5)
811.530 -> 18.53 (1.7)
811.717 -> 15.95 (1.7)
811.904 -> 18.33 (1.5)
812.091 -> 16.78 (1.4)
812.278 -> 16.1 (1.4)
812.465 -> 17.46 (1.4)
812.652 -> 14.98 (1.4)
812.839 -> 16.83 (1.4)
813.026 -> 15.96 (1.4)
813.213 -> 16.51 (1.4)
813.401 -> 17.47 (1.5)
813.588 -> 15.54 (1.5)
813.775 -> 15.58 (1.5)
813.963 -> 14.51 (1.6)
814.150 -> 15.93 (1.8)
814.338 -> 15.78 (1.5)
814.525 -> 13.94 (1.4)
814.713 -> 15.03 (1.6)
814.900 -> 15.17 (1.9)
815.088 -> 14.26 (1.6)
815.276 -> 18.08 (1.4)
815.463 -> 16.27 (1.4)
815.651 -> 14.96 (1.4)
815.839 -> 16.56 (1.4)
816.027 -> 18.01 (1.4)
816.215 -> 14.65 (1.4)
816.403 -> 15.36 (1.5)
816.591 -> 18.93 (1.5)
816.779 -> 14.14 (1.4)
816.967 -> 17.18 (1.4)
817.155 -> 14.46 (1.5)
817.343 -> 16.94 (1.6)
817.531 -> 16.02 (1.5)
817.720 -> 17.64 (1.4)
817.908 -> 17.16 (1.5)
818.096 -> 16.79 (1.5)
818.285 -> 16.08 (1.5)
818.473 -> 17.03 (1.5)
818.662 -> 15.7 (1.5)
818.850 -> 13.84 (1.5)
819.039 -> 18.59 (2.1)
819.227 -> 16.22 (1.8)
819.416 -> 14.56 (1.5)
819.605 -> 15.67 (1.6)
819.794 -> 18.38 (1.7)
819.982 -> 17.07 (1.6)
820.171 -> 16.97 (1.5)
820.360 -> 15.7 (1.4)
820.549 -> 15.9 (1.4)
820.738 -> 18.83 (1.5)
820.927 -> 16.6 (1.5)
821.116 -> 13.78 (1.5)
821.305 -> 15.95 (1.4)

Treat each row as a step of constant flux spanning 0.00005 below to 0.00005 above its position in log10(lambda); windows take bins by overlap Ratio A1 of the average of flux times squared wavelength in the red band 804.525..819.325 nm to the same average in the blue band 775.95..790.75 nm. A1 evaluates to 1.1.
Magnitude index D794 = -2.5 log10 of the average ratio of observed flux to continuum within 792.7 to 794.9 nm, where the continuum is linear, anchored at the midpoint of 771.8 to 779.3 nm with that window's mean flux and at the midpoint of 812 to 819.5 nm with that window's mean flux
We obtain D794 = -0.04 mag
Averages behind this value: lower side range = 17.3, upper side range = 16.1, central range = 17.4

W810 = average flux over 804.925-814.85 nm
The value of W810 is 16.2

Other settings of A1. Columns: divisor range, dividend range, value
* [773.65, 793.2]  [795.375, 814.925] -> 1.06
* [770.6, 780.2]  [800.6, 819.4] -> 1.04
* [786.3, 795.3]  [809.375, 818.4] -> 1.06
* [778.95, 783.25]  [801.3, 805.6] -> 1.14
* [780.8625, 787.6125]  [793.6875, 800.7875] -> 1.06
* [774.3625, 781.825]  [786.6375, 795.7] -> 1.07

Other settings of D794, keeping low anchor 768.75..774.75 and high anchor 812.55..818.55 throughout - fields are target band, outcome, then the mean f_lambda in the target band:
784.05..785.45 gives 0.08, 15.9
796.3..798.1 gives -0.04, 17.4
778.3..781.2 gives 0.25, 13.7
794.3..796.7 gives 0.02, 16.4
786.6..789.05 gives 0.06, 16.2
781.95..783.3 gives 0.06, 16.3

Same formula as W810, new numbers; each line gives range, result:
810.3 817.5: 16.2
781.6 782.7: 16.6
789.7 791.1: 16.4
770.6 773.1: 18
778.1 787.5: 15.7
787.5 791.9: 15.8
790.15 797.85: 16.5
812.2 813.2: 16.3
